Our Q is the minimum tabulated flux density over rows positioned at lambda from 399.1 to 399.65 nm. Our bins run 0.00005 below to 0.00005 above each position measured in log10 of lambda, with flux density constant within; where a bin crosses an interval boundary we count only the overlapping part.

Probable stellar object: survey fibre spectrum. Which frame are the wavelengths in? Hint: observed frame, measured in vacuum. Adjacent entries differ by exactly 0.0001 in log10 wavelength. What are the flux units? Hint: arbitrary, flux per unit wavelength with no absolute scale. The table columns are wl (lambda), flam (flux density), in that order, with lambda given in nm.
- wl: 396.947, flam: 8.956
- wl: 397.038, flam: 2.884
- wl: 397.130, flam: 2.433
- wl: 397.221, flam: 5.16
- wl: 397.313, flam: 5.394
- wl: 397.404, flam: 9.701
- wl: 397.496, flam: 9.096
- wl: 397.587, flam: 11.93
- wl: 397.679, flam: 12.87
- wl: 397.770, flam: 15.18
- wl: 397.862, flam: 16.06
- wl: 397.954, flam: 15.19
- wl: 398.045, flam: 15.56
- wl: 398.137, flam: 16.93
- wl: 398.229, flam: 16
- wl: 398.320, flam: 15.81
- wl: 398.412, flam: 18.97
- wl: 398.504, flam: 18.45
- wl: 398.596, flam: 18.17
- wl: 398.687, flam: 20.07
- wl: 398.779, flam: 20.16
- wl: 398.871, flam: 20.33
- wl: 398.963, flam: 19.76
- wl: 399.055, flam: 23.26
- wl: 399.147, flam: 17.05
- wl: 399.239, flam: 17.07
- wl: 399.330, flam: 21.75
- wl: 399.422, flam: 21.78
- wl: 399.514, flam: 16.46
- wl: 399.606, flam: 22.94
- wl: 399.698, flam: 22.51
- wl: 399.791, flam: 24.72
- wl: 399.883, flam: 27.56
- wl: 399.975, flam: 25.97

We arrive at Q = 16.46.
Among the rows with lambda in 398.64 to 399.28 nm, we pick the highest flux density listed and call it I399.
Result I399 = 23.26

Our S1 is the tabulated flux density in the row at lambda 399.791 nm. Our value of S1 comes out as 24.72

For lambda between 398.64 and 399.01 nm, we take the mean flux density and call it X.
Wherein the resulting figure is 20.1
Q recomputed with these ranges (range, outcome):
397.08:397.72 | 2.433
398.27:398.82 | 15.81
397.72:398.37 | 15.18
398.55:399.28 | 17.05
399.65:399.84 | 22.51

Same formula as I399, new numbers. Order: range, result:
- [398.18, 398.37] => 16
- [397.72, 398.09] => 16.06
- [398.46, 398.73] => 20.07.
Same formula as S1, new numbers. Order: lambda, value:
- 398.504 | 18.45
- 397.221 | 5.16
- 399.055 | 23.26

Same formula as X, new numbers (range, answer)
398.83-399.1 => 21.1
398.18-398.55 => 17.3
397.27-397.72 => 9.8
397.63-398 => 14.8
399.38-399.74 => 20.9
